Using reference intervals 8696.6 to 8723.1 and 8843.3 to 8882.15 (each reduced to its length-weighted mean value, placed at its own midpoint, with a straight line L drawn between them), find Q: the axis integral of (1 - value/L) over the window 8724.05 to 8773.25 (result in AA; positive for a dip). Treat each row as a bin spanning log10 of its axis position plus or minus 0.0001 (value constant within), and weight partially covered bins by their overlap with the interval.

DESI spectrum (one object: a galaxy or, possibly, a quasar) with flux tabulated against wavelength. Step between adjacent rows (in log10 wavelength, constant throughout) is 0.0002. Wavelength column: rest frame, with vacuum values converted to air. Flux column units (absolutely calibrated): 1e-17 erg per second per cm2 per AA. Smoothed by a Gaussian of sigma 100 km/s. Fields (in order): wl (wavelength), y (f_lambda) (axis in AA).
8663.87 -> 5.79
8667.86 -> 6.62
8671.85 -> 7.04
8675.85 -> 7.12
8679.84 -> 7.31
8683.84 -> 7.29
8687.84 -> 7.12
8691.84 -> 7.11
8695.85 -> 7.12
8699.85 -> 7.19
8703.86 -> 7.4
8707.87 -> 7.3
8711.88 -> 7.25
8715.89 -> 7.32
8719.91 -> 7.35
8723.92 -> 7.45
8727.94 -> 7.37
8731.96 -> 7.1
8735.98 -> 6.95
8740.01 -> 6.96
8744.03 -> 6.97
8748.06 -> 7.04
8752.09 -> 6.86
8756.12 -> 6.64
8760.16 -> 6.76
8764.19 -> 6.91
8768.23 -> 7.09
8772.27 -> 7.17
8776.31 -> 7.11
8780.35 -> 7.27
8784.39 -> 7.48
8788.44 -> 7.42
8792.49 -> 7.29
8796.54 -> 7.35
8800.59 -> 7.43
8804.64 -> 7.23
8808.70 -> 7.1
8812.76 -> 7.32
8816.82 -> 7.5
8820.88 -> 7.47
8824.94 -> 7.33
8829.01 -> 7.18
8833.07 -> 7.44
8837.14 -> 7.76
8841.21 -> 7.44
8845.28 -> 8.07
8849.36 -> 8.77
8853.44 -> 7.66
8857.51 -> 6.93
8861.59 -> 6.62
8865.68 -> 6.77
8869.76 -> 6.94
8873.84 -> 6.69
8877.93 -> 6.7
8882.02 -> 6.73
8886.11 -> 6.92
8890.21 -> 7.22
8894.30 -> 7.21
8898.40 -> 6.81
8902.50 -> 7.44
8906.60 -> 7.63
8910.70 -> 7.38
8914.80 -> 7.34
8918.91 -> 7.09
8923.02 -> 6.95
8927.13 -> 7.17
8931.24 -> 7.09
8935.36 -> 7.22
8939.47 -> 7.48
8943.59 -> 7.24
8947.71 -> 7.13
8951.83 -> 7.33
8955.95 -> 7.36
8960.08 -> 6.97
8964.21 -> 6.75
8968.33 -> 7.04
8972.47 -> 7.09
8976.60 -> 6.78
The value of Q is 1.9 AA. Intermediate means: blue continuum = 7.3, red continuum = 7.21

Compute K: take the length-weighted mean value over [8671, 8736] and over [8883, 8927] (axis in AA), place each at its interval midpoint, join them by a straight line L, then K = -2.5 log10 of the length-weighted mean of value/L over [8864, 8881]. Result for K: 0.07 mag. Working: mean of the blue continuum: 7.23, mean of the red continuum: 7.19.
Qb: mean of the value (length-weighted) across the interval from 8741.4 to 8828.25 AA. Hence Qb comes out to 7.18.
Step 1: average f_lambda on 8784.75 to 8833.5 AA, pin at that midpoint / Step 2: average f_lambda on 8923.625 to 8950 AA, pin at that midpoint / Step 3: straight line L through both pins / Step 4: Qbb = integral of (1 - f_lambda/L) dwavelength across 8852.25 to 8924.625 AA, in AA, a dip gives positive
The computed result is 2.1 AA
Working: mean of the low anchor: 7.34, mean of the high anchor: 7.21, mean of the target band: 7.05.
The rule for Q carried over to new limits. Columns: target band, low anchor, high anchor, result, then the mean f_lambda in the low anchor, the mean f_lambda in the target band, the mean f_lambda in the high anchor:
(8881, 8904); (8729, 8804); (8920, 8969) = 0.2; 7.11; 7.06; 7.15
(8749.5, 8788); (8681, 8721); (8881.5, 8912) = 0.9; 7.24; 7.05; 7.18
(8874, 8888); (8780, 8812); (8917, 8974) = 0.9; 7.32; 6.77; 7.14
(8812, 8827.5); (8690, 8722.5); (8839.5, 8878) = -0.3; 7.26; 7.4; 7.29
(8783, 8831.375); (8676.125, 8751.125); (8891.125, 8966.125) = -1.0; 7.19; 7.34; 7.2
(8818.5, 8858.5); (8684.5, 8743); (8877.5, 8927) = -2.6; 7.21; 7.62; 7.13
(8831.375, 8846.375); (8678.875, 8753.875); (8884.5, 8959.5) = -0.9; 7.18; 7.66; 7.22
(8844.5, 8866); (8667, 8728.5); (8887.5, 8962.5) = -0.8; 7.22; 7.49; 7.22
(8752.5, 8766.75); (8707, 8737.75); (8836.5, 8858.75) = 1.2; 7.26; 6.79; 7.8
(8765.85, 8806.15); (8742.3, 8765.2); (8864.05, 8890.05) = -2.5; 6.86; 7.28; 6.82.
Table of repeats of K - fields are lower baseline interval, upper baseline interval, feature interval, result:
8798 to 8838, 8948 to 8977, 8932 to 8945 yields -0.03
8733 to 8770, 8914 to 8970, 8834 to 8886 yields -0.03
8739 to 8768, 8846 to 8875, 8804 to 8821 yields -0.03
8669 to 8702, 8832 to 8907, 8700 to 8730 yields -0.03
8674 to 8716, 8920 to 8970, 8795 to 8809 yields -0.02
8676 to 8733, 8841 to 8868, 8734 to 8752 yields 0.05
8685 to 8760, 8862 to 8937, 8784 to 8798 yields -0.04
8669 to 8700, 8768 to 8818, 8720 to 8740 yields 0.00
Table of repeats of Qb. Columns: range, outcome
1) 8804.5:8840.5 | 7.38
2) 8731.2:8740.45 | 6.99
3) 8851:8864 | 7.11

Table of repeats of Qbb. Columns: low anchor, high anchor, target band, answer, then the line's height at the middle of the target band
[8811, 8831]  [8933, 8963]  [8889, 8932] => 0.32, 7.27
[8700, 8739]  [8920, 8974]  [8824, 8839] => -0.48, 7.2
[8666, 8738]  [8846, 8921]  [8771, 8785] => -0.11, 7.18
